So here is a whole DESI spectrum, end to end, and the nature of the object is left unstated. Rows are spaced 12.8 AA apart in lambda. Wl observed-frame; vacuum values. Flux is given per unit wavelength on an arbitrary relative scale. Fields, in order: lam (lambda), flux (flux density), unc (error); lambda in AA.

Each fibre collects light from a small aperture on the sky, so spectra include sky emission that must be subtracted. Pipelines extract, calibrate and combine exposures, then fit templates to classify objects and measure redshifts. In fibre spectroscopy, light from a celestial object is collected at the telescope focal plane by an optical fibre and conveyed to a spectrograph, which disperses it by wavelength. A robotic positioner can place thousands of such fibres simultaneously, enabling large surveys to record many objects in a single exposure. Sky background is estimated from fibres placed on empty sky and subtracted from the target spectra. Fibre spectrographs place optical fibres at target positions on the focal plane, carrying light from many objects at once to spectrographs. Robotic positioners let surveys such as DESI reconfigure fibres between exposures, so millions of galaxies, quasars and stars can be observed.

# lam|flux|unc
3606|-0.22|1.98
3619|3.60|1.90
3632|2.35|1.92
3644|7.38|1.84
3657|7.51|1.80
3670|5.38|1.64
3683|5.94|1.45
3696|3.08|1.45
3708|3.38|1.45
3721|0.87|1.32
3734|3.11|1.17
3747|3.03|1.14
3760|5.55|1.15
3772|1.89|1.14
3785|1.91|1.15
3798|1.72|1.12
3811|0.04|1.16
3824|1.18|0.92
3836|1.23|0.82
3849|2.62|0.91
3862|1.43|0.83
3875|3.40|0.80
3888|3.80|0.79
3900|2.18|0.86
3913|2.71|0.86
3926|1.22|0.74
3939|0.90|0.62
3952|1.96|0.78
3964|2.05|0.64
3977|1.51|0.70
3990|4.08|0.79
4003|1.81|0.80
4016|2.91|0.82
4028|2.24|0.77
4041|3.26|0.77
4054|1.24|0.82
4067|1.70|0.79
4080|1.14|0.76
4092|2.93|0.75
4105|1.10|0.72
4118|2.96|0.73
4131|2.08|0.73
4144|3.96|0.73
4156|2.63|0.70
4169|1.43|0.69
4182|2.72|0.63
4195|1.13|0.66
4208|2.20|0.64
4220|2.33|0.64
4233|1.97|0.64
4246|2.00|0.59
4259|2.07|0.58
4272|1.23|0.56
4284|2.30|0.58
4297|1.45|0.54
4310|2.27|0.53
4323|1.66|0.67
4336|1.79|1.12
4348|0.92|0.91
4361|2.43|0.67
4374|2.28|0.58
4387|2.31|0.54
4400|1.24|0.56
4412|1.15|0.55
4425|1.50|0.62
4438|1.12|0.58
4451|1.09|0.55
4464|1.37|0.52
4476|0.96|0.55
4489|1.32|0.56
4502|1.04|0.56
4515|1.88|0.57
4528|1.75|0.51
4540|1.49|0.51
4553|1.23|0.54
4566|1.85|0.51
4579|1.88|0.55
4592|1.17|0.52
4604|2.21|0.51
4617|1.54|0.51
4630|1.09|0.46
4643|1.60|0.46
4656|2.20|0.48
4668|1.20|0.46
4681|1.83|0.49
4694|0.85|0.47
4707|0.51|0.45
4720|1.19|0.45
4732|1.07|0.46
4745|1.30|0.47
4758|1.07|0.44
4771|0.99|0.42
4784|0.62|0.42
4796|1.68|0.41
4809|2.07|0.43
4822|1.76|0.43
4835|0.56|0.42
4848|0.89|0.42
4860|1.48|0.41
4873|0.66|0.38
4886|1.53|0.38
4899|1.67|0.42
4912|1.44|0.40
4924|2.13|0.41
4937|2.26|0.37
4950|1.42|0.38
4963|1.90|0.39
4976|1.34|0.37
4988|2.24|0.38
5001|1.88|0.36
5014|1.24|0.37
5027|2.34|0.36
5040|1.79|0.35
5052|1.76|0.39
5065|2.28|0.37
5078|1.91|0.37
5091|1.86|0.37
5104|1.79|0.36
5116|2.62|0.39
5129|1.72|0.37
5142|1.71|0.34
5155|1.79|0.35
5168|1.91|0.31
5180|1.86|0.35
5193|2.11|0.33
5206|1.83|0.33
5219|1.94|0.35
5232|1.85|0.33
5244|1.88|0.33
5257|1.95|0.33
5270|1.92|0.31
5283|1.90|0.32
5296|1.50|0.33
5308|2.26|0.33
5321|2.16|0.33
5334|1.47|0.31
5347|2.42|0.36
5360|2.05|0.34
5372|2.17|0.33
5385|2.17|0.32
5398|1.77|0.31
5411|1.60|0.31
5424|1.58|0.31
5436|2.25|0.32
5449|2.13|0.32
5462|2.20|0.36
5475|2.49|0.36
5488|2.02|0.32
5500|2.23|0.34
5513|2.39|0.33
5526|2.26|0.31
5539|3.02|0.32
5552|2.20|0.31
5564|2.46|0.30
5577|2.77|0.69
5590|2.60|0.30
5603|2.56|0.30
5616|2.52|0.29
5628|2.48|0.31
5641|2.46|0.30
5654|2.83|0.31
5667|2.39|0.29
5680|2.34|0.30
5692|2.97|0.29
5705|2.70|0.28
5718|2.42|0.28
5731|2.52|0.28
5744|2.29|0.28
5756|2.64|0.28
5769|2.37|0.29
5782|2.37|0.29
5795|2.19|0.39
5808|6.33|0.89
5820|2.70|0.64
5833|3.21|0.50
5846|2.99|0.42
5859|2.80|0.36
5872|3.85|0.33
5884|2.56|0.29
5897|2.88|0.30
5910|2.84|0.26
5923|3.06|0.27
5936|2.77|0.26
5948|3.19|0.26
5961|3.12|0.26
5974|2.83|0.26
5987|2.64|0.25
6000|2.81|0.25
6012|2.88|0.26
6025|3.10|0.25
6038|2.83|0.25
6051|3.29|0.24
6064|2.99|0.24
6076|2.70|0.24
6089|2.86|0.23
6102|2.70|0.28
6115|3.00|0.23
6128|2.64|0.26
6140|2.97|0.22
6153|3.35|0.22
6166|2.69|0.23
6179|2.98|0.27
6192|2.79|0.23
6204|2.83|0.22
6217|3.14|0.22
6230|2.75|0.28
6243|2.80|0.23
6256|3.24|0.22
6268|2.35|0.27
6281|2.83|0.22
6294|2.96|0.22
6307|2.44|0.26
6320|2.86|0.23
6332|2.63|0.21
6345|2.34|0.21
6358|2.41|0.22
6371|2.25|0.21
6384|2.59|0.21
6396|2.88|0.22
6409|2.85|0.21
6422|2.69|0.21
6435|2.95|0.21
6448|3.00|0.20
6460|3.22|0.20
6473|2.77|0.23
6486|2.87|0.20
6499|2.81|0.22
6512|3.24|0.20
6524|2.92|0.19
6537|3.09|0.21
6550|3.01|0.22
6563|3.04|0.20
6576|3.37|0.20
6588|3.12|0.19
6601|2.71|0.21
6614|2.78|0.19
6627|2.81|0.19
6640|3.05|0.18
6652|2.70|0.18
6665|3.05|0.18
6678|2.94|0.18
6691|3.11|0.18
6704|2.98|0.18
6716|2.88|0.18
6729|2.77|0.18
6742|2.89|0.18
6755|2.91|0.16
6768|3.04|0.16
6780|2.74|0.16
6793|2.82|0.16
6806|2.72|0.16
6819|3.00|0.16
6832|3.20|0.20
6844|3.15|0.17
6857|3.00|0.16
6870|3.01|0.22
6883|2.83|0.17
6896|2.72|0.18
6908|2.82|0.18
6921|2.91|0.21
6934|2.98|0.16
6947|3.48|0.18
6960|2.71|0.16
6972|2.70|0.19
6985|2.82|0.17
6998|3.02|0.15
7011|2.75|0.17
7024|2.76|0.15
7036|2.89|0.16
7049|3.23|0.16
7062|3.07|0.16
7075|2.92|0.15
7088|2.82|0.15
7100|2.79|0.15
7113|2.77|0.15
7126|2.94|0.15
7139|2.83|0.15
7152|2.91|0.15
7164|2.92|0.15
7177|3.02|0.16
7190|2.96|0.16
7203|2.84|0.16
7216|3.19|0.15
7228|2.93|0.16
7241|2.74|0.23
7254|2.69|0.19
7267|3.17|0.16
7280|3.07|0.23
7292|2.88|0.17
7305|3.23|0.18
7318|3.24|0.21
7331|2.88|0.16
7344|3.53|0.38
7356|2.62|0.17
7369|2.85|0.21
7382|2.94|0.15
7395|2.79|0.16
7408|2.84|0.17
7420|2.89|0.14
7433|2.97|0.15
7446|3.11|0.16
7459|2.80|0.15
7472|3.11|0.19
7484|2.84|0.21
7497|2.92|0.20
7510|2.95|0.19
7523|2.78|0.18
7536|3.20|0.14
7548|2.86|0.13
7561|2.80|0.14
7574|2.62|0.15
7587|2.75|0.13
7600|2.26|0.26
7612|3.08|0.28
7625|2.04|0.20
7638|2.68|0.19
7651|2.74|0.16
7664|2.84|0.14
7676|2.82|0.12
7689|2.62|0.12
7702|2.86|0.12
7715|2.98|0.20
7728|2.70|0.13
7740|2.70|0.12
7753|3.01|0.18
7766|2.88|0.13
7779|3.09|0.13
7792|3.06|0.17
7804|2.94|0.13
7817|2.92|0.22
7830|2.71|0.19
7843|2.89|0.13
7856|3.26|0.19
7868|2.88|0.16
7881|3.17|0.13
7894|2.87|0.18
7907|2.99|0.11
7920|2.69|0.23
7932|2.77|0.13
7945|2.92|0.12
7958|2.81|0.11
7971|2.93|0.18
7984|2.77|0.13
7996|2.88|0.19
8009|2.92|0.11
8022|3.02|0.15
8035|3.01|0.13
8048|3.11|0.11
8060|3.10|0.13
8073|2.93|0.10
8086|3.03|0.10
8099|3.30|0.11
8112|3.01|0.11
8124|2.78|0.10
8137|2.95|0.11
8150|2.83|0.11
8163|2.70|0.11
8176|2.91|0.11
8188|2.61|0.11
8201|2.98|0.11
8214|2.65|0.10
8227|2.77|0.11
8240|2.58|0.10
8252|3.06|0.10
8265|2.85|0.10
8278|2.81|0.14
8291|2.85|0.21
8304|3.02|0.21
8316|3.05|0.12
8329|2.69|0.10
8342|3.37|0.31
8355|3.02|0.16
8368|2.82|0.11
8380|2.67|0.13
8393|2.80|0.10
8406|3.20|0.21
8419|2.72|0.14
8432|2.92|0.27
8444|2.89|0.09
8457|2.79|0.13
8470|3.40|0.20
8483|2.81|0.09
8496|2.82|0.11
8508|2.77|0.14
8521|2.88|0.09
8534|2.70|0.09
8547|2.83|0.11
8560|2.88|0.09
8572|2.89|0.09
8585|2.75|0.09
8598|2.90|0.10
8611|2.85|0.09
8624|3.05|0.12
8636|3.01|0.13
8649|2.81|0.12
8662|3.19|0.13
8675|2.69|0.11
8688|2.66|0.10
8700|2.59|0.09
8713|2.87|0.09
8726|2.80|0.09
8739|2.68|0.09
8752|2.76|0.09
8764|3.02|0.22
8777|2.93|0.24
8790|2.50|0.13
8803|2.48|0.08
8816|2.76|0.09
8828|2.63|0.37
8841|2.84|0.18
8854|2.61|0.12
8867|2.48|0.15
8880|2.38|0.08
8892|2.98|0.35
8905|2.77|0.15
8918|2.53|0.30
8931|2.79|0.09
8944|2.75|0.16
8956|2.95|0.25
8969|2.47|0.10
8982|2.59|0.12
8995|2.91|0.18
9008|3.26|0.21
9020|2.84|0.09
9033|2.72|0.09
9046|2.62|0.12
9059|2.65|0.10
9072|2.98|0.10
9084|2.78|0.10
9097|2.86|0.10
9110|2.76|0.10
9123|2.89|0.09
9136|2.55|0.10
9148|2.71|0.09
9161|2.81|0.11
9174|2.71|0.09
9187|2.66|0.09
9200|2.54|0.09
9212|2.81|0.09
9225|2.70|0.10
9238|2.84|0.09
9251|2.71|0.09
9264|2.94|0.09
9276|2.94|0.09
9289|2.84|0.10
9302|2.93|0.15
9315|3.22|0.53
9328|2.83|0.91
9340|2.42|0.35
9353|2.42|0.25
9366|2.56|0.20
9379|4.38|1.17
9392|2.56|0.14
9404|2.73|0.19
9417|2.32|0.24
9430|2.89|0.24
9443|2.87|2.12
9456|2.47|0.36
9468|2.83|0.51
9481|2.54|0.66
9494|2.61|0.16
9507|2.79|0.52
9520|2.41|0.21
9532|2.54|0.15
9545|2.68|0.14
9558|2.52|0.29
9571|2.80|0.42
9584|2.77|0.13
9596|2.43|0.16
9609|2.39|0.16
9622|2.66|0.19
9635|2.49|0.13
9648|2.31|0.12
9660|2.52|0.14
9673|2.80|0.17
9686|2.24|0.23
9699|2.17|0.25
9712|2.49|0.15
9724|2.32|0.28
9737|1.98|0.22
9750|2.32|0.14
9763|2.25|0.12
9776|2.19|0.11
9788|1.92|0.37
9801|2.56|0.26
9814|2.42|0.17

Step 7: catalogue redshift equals 0.229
